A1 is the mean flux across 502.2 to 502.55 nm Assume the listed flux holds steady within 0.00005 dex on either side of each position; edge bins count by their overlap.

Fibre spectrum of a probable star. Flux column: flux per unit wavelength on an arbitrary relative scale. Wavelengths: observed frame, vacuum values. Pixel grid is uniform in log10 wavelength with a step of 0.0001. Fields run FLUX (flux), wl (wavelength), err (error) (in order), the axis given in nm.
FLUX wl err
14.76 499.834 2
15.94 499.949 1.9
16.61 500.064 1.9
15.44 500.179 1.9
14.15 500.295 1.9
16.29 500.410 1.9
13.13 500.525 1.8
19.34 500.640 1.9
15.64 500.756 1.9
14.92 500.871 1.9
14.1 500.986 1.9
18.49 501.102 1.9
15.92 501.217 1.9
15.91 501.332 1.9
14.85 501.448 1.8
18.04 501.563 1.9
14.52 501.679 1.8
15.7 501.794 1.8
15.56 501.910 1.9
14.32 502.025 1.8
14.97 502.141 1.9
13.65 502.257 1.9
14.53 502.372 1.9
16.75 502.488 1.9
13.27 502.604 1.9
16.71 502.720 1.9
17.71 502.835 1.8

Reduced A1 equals 15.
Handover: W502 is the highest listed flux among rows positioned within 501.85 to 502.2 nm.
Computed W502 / 15.56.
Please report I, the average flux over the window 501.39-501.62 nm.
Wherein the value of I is 16.5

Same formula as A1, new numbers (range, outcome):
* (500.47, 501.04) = 15.5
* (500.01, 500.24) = 15.9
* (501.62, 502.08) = 15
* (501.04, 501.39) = 16.7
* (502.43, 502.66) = 15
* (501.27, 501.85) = 15.8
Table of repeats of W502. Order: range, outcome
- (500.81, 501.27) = 18.49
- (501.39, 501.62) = 18.04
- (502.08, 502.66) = 16.75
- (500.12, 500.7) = 19.34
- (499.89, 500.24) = 16.61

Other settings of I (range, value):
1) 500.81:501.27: 15.9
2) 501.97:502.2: 14.6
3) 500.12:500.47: 15.3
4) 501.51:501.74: 16.2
